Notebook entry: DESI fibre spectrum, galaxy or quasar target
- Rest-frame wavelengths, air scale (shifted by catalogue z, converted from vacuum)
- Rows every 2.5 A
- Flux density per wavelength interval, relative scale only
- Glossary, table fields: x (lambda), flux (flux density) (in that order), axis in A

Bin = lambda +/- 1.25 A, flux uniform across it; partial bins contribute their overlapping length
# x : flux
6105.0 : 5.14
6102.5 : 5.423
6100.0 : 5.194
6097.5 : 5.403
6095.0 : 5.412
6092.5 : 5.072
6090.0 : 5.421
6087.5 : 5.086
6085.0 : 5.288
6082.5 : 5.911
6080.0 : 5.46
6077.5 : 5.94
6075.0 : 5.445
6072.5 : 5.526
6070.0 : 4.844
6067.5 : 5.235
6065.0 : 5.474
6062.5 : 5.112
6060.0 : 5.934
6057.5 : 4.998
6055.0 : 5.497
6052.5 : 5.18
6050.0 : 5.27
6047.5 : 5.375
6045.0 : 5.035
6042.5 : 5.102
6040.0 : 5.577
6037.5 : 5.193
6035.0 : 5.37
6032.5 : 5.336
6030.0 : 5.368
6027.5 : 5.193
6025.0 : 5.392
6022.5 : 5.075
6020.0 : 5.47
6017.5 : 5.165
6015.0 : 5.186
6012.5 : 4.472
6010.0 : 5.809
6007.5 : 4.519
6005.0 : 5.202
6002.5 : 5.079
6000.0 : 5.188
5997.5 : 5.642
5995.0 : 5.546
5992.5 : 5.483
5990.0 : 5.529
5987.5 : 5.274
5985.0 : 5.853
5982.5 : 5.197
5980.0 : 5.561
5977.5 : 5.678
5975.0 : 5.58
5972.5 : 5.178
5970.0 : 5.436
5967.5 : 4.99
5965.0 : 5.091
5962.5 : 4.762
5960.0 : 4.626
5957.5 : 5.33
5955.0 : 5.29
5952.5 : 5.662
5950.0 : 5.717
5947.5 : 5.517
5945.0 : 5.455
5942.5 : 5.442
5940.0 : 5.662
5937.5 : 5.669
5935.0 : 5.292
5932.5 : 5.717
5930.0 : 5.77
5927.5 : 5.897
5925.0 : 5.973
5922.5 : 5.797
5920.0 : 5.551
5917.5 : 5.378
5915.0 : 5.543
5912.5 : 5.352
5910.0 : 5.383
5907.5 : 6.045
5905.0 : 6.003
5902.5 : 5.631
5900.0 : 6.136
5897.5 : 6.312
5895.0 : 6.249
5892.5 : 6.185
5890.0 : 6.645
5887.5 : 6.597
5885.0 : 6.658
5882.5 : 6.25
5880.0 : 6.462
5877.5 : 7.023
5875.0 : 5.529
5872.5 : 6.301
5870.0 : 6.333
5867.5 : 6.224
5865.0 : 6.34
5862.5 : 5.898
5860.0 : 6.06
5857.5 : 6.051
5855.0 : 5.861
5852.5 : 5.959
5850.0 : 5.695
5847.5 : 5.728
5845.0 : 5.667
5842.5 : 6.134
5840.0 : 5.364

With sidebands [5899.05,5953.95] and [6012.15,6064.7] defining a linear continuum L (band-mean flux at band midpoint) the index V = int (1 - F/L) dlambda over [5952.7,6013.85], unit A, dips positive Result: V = 2.14 A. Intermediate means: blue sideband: 5.66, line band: 5.27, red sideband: 5.27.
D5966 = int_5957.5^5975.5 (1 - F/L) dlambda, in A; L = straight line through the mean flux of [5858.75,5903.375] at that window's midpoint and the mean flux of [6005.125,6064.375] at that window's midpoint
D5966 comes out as 1.9 A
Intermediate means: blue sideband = 6.27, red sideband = 5.25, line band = 5.09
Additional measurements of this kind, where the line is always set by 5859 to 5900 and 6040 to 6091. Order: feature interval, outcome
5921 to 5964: 3.52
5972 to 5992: 1.02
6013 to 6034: 1.24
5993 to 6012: 1.42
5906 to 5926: 1.62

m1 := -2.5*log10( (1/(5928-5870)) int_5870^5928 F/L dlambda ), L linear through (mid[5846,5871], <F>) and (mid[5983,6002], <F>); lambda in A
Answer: -0.04 mag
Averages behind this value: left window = 6.01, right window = 5.47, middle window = 6.05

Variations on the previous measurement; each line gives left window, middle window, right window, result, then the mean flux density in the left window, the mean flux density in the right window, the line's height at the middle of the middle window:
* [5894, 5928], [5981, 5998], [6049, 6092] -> 0.02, 5.8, 5.38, 5.59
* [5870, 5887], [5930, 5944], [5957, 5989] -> 0.02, 6.38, 5.27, 5.69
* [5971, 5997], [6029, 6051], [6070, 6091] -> 0.04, 5.49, 5.47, 5.48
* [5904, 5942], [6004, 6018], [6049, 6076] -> 0.08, 5.66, 5.32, 5.45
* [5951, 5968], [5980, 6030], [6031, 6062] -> -0.01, 5.12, 5.32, 5.22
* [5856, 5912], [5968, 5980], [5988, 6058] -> 0.03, 6.18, 5.26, 5.59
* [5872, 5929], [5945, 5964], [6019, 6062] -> 0.09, 6.03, 5.31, 5.76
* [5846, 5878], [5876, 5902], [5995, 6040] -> -0.09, 6.05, 5.23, 5.91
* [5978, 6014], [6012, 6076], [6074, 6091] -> 0.03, 5.32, 5.51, 5.42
